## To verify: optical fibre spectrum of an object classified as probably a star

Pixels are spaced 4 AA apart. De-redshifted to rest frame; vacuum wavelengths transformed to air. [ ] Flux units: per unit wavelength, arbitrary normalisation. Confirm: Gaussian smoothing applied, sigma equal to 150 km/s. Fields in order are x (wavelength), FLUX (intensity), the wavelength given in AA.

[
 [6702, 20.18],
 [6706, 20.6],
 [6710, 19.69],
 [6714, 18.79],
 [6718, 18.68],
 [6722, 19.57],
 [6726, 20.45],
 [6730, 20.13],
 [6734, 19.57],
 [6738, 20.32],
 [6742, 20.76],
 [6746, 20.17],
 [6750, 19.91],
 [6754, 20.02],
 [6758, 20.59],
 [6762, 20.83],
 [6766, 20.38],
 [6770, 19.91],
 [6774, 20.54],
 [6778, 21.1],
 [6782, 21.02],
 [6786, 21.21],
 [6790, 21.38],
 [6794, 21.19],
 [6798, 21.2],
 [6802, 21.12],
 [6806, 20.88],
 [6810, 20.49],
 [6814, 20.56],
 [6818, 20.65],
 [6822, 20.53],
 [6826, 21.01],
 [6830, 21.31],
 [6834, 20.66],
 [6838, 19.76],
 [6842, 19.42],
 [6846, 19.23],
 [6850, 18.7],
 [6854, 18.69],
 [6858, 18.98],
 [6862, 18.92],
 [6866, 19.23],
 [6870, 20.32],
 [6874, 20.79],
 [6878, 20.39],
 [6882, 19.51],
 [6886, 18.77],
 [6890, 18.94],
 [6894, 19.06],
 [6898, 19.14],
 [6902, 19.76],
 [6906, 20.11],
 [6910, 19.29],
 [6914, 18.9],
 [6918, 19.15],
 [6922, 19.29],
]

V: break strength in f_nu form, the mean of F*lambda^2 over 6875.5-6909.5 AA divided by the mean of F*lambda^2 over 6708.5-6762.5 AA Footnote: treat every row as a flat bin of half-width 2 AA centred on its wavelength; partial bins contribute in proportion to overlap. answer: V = 1.02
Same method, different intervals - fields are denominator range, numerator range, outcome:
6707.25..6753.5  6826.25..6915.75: 1.03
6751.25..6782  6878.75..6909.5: 0.98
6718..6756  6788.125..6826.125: 1.07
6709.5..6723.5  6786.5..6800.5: 1.14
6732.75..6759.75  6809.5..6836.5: 1.05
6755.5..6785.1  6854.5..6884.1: 0.98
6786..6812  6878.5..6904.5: 0.94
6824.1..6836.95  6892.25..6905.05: 0.95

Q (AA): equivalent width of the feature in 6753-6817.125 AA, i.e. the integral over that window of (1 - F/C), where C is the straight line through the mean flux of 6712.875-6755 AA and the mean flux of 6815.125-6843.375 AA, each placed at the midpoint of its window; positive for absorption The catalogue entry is -1.83 AA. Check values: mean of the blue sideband 19.9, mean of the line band 20.8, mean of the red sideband 20.5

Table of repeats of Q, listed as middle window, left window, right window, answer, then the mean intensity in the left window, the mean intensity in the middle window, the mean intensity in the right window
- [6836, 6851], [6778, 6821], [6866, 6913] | 0.7 AA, 21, 19.3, 19.6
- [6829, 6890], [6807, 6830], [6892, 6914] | 1.5 AA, 20.7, 19.6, 19.4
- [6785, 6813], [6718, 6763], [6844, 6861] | -2.2 AA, 20.1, 21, 18.9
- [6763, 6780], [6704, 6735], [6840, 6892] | -0.8 AA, 19.7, 20.5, 19.4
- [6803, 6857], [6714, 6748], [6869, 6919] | -1.3 AA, 19.9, 20.1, 19.5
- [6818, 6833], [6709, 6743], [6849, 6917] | -1.1 AA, 19.7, 20.9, 19.4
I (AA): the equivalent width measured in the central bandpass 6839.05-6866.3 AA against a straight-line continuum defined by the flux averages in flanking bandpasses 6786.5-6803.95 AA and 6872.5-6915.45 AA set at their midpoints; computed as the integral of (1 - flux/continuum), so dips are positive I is 1.6 AA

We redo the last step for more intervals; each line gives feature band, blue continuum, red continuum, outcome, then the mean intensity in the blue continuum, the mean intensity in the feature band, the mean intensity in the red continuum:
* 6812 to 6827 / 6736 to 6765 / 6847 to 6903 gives -0.6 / 20.4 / 20.7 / 19.4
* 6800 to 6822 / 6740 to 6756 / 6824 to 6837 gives 0.0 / 20.2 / 20.7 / 20.9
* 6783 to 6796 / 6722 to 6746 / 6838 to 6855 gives -1.0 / 20.2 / 21.2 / 19.1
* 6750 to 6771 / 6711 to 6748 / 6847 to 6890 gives -0.6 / 19.8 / 20.3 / 19.4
